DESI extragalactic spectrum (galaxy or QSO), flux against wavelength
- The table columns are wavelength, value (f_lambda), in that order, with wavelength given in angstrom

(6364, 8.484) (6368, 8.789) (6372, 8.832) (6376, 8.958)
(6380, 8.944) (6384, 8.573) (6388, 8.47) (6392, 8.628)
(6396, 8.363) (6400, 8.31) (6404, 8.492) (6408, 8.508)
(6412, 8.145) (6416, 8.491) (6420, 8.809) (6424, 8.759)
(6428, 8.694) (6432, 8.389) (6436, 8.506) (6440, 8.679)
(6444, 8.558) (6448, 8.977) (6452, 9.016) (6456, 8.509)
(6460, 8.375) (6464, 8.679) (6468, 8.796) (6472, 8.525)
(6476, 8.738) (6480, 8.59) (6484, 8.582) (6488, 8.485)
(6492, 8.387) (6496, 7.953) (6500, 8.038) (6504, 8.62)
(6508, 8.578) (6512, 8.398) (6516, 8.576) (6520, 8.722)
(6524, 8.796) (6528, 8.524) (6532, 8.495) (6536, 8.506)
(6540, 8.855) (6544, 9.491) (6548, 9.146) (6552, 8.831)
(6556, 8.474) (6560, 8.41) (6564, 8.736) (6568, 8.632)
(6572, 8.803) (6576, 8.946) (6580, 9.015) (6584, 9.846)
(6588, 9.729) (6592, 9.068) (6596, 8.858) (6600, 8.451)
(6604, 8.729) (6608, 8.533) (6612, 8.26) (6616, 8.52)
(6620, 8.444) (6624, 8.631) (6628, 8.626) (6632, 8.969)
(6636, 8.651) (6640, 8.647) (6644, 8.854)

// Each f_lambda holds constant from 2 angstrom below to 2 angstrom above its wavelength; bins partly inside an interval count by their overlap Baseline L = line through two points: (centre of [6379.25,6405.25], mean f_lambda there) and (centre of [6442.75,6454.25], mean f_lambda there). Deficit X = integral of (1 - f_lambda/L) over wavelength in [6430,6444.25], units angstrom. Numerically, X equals 0.4 angstrom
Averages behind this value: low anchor 8.52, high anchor 8.86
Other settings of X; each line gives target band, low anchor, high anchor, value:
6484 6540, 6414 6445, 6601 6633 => 0.71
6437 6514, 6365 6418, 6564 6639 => 1.05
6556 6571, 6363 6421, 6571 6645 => 0.31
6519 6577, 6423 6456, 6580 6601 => 1.96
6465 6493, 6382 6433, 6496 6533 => -0.31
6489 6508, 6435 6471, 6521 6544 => 0.88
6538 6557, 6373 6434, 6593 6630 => -0.91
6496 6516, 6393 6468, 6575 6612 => 0.88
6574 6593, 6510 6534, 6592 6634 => -1.59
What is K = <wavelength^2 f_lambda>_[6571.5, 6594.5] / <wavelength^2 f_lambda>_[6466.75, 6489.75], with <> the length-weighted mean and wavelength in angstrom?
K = 1.1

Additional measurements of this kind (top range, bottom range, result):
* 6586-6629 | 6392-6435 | 1.09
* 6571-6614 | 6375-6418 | 1.11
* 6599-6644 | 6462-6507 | 1.06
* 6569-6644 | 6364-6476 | 1.08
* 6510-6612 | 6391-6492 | 1.07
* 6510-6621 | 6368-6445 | 1.07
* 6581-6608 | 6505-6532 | 1.08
